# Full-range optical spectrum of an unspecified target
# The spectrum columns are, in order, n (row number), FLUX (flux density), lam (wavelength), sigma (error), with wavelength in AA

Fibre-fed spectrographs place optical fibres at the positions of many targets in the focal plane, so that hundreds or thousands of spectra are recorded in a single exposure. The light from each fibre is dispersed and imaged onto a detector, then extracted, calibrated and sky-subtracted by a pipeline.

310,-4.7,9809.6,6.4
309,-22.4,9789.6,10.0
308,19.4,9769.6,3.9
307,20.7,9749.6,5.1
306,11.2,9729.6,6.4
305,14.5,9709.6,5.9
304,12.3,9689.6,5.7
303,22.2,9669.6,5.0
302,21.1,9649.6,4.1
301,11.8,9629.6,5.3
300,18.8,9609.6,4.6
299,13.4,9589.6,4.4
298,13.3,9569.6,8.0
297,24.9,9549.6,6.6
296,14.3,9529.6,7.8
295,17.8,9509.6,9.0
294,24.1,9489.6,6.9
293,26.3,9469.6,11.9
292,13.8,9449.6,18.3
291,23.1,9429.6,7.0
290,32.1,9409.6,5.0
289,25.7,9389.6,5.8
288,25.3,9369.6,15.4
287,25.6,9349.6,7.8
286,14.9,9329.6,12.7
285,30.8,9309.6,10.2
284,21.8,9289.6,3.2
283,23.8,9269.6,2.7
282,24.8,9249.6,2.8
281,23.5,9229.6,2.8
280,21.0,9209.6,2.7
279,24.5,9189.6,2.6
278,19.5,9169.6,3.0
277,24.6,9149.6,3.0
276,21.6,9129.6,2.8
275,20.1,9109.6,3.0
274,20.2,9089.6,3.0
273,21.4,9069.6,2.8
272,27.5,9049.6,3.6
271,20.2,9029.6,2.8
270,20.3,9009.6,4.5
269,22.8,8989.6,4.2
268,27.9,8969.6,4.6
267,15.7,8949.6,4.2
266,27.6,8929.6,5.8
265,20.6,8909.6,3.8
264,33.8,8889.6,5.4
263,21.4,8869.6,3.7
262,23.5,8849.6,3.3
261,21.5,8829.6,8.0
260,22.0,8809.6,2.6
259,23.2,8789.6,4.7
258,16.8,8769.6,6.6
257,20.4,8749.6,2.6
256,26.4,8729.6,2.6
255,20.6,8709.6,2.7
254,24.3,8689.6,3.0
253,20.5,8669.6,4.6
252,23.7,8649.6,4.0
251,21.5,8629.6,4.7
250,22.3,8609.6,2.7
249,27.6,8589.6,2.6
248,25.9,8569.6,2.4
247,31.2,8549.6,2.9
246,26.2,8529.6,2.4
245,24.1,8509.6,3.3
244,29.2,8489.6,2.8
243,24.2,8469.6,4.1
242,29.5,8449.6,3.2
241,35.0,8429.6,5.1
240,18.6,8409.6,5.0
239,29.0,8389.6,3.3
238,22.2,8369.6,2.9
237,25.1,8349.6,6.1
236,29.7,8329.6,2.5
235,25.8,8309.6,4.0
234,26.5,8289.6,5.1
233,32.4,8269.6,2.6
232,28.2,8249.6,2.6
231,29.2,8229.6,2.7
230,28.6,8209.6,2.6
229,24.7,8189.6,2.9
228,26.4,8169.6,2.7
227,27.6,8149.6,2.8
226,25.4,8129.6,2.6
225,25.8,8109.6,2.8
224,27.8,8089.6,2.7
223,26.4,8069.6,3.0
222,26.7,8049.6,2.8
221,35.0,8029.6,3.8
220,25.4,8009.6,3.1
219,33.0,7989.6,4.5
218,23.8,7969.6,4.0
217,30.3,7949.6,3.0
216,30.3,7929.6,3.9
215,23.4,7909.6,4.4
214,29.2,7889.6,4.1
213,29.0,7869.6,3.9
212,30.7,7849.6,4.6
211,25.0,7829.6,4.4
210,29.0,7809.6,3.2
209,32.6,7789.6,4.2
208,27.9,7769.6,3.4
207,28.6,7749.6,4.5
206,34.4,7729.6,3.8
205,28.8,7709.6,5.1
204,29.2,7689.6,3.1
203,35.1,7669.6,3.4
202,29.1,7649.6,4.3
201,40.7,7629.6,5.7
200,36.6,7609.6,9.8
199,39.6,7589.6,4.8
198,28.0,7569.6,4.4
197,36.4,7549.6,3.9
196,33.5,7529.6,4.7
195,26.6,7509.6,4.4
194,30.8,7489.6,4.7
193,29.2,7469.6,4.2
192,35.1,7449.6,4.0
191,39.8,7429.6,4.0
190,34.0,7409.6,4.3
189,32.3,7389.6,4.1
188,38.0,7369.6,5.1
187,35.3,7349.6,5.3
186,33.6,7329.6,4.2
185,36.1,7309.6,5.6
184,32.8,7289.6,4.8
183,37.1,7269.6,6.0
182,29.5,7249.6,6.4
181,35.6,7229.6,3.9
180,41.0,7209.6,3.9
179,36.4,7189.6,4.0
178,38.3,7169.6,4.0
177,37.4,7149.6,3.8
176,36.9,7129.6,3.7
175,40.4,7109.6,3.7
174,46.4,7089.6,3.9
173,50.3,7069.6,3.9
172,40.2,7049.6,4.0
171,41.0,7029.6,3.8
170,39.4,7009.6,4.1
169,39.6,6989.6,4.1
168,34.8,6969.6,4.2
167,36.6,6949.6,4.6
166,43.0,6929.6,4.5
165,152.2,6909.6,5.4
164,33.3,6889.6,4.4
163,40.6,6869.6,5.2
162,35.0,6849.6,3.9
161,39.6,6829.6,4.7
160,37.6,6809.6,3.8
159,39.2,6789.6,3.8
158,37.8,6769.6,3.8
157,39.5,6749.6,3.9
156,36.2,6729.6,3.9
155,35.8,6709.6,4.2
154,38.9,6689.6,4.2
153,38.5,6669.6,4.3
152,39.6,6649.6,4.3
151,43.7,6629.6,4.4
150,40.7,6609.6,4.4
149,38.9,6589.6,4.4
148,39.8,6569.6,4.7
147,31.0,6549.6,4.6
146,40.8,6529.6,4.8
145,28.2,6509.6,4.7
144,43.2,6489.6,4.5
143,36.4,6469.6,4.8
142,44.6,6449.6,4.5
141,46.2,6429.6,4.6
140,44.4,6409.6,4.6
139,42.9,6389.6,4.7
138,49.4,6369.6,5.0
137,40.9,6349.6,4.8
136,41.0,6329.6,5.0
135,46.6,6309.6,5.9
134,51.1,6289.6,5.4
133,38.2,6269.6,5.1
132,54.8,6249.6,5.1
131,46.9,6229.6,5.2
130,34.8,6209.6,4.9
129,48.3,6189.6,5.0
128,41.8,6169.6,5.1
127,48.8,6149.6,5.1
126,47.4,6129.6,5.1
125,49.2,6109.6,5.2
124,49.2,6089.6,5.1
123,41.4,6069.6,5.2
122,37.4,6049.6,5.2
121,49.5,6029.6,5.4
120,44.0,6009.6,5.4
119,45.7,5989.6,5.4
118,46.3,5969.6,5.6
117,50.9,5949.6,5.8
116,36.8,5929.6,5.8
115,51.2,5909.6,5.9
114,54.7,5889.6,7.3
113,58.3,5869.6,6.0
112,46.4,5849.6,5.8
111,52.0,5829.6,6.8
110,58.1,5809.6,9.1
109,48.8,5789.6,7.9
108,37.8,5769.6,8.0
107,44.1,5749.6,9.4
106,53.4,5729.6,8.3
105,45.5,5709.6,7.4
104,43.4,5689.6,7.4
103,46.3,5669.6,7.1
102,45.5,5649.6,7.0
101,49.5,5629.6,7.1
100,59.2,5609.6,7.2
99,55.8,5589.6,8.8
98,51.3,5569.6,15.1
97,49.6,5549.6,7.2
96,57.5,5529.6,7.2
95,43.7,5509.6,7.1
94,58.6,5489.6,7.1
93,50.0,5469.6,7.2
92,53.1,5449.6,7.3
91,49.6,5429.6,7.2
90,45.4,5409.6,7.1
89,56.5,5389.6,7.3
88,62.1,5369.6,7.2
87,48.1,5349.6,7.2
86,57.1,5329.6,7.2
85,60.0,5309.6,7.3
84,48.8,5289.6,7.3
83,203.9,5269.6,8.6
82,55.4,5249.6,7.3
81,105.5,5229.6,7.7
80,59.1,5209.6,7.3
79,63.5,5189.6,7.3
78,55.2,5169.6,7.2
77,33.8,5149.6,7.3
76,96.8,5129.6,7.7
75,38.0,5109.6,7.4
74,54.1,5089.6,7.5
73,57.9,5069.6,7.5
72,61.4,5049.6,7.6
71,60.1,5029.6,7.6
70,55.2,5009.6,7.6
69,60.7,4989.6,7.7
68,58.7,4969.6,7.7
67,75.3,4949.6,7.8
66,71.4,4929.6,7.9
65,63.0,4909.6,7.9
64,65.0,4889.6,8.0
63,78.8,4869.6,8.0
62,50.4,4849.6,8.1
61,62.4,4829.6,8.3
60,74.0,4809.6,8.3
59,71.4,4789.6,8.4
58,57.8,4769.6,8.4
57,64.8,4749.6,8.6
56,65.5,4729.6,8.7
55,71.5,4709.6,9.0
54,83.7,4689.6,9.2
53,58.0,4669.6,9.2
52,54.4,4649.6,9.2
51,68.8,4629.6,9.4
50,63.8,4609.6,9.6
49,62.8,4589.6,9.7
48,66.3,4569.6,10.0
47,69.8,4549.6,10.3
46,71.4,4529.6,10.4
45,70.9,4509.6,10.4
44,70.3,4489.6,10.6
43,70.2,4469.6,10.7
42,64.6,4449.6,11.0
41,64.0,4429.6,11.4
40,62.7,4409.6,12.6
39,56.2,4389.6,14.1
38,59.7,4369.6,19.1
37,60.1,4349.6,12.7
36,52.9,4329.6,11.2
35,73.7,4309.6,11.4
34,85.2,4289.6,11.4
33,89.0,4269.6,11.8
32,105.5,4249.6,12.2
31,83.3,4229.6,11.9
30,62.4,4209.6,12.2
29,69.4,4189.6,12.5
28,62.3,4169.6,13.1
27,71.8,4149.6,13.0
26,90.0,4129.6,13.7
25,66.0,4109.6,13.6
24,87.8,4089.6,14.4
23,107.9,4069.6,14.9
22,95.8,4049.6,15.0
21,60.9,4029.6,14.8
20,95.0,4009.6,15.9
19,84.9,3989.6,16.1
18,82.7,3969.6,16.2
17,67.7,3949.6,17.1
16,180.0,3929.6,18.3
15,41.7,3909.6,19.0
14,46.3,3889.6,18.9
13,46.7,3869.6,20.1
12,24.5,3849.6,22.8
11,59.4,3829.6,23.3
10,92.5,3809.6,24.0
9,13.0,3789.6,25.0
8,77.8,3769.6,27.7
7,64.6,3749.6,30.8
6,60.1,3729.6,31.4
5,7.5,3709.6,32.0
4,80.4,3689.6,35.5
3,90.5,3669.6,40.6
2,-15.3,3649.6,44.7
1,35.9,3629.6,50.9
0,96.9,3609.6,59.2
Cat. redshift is 0.053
